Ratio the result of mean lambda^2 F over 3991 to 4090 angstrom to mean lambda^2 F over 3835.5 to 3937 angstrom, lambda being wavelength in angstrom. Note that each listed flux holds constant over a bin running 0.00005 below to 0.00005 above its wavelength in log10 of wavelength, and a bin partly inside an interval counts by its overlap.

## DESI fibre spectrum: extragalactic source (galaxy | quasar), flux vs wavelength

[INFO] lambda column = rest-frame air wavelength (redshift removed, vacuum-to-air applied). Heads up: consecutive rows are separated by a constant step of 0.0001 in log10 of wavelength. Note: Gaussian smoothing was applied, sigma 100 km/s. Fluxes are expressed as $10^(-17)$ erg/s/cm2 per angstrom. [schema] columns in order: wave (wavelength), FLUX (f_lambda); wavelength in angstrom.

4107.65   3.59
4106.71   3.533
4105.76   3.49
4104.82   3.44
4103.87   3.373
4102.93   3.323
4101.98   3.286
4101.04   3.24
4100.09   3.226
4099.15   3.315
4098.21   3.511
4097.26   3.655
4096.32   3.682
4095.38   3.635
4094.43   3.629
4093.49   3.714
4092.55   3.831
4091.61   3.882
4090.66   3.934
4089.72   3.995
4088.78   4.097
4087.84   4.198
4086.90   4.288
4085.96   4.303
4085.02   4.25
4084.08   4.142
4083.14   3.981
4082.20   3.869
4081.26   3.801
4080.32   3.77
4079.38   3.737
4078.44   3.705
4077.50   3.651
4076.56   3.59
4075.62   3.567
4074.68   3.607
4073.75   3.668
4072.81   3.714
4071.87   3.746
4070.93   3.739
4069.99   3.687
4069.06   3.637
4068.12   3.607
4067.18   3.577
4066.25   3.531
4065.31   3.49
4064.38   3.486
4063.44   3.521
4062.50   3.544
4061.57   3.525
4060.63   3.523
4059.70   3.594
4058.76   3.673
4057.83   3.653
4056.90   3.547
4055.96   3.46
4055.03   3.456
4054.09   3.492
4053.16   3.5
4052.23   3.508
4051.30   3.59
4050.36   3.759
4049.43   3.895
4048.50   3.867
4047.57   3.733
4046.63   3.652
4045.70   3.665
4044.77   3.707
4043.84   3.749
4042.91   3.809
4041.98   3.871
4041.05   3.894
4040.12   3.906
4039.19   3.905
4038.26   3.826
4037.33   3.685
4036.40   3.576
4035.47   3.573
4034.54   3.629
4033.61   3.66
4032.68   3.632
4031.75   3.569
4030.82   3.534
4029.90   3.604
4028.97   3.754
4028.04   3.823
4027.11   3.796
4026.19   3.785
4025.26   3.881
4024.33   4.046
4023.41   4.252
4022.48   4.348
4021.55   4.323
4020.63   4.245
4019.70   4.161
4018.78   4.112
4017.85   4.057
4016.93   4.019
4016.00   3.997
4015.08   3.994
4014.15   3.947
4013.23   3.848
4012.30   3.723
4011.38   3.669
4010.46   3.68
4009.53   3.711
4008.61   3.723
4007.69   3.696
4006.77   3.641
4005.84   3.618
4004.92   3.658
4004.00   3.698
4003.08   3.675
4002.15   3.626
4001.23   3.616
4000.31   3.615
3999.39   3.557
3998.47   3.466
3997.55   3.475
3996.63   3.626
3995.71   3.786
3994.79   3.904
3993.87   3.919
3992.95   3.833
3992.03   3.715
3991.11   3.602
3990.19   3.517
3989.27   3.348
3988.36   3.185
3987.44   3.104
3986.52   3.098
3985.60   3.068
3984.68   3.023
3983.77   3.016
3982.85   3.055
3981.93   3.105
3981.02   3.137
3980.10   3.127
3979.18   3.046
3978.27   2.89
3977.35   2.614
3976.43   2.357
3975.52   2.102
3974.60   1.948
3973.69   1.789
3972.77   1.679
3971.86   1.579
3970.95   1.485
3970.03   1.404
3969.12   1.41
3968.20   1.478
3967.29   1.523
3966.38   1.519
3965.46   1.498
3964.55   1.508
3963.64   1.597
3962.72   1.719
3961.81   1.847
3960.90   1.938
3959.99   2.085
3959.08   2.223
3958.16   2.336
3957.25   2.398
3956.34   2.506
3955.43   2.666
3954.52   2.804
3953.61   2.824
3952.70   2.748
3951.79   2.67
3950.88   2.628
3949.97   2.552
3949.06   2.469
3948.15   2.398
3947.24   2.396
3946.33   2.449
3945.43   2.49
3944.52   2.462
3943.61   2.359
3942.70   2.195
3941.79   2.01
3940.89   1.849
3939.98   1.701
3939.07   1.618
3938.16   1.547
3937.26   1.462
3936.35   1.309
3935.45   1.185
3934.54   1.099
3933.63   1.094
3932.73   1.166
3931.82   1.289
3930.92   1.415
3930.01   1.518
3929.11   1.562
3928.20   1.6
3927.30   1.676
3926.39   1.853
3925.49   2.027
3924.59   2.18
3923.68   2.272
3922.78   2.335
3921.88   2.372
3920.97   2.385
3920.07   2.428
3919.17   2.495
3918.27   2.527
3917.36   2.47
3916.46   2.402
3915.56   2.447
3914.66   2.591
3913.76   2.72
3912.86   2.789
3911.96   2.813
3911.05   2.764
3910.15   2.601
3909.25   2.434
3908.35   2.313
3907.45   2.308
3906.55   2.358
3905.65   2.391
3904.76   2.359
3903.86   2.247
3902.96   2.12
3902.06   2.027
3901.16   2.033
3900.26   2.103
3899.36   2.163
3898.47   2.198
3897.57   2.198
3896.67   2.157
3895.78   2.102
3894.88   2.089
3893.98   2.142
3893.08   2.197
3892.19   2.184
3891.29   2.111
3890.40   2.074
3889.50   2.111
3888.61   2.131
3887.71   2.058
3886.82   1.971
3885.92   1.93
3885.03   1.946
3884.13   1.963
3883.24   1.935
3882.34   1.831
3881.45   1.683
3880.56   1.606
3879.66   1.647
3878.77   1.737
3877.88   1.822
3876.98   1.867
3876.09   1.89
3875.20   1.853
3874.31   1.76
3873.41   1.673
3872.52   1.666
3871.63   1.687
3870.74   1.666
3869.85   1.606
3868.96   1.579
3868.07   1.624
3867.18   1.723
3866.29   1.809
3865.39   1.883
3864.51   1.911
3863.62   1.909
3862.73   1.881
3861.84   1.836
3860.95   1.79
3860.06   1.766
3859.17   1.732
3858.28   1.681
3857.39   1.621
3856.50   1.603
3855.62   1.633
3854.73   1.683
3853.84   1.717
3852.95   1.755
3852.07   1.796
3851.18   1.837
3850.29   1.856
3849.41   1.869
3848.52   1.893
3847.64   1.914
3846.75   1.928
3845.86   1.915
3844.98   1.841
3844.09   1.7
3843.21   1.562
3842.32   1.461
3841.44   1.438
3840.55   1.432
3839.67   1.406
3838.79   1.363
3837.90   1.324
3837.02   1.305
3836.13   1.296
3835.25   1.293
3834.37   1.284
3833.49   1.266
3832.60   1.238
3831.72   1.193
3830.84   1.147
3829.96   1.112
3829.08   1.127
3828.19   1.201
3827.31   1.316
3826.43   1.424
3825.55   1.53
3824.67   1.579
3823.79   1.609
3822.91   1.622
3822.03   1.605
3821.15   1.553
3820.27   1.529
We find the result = 2.1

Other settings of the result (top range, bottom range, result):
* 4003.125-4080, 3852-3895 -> 2.22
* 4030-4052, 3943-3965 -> 1.67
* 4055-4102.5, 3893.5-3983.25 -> 1.85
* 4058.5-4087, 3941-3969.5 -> 1.81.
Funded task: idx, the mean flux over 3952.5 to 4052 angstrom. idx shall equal 3.24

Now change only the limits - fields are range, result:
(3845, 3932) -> 2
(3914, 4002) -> 2.39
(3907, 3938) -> 2.05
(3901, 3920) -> 2.44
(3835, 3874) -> 1.68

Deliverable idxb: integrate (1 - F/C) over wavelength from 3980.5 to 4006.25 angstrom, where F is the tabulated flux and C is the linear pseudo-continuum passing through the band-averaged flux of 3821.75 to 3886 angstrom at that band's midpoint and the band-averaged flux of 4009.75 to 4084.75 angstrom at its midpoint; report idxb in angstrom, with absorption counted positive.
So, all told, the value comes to -2.4 angstrom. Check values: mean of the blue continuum 1.64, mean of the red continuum 3.75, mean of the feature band 3.47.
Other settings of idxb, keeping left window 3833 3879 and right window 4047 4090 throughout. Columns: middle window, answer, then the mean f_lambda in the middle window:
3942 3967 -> 3.4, 2.26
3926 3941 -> 6.0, 1.46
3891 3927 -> -2.1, 2.32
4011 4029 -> -4.1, 4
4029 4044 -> -1.3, 3.71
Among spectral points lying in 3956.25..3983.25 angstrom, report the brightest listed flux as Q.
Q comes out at 3.137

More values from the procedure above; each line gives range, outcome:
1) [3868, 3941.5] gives 2.813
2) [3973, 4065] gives 4.348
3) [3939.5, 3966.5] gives 2.824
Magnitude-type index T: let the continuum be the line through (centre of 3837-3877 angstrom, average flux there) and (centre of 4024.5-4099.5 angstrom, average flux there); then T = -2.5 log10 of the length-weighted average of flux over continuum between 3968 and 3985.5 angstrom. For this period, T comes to 0.225 mag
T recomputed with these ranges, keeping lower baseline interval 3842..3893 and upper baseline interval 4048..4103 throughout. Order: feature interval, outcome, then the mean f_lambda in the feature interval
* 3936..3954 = 0.14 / 2.21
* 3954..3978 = 0.36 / 1.93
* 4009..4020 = -0.24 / 3.91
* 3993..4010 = -0.21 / 3.67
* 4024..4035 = -0.14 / 3.72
